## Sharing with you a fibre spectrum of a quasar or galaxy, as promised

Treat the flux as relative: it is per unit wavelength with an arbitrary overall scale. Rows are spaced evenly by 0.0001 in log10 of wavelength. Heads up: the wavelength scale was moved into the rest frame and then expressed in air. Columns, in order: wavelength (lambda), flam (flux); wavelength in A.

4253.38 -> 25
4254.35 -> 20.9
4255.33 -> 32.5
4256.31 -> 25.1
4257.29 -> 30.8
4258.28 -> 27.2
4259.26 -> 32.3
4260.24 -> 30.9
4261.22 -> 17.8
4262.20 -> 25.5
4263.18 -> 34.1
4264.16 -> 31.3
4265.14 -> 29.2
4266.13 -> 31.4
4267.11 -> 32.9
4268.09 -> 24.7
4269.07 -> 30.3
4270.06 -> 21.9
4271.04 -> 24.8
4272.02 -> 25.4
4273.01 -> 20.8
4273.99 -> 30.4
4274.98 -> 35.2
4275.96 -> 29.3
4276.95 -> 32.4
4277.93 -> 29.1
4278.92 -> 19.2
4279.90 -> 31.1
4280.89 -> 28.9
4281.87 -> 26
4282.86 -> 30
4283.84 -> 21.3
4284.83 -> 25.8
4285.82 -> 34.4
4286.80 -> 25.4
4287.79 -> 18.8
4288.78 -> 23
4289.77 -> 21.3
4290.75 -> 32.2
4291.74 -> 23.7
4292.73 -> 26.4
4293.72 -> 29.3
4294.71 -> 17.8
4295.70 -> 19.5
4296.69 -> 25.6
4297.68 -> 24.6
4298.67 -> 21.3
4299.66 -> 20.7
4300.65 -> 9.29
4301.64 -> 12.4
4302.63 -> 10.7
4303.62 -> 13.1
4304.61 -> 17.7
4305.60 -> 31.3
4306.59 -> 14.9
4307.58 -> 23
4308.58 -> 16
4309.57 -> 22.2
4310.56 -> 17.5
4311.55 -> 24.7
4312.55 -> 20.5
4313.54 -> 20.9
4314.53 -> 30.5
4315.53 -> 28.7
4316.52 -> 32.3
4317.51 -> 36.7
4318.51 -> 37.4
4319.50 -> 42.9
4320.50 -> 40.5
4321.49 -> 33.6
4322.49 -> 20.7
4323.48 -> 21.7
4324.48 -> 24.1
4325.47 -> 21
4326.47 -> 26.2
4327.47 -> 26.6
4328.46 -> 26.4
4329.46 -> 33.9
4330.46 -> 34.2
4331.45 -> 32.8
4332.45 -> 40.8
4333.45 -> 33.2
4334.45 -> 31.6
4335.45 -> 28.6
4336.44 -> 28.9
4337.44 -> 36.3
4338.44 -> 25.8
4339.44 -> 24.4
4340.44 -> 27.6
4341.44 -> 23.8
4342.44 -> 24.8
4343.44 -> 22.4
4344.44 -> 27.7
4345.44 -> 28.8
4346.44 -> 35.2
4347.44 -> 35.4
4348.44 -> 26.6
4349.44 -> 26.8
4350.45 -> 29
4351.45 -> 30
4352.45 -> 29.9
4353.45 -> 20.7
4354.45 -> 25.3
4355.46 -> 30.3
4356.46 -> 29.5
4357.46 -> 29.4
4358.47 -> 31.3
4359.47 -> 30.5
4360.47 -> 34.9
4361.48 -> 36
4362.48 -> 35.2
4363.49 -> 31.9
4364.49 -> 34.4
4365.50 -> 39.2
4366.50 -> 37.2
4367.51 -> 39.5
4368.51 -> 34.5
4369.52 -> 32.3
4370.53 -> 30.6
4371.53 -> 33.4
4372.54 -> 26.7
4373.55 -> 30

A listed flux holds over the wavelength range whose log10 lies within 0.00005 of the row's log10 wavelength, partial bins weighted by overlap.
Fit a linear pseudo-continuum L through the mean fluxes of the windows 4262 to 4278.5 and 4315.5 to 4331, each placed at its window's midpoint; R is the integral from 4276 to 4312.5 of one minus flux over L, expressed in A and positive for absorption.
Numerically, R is 8.2 A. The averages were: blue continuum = 28.8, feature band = 22.8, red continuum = 30.5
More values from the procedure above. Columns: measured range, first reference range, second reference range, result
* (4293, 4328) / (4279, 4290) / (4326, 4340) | 5.7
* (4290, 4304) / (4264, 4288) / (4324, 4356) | 3.7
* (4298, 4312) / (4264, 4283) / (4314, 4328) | 5.3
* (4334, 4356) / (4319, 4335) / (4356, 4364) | 2.4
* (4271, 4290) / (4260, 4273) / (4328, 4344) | 0.8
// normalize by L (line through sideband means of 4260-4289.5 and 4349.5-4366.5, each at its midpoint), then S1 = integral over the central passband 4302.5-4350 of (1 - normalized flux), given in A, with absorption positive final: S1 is 3.6 A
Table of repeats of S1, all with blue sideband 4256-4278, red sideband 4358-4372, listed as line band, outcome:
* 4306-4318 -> 2.7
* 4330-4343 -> 1.0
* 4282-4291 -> 1.2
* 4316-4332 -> 0.6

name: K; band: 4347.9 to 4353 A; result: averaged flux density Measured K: 28.4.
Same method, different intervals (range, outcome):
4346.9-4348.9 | 31.2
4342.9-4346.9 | 28.4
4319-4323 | 34.4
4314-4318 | 32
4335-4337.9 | 31.3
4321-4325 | 25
